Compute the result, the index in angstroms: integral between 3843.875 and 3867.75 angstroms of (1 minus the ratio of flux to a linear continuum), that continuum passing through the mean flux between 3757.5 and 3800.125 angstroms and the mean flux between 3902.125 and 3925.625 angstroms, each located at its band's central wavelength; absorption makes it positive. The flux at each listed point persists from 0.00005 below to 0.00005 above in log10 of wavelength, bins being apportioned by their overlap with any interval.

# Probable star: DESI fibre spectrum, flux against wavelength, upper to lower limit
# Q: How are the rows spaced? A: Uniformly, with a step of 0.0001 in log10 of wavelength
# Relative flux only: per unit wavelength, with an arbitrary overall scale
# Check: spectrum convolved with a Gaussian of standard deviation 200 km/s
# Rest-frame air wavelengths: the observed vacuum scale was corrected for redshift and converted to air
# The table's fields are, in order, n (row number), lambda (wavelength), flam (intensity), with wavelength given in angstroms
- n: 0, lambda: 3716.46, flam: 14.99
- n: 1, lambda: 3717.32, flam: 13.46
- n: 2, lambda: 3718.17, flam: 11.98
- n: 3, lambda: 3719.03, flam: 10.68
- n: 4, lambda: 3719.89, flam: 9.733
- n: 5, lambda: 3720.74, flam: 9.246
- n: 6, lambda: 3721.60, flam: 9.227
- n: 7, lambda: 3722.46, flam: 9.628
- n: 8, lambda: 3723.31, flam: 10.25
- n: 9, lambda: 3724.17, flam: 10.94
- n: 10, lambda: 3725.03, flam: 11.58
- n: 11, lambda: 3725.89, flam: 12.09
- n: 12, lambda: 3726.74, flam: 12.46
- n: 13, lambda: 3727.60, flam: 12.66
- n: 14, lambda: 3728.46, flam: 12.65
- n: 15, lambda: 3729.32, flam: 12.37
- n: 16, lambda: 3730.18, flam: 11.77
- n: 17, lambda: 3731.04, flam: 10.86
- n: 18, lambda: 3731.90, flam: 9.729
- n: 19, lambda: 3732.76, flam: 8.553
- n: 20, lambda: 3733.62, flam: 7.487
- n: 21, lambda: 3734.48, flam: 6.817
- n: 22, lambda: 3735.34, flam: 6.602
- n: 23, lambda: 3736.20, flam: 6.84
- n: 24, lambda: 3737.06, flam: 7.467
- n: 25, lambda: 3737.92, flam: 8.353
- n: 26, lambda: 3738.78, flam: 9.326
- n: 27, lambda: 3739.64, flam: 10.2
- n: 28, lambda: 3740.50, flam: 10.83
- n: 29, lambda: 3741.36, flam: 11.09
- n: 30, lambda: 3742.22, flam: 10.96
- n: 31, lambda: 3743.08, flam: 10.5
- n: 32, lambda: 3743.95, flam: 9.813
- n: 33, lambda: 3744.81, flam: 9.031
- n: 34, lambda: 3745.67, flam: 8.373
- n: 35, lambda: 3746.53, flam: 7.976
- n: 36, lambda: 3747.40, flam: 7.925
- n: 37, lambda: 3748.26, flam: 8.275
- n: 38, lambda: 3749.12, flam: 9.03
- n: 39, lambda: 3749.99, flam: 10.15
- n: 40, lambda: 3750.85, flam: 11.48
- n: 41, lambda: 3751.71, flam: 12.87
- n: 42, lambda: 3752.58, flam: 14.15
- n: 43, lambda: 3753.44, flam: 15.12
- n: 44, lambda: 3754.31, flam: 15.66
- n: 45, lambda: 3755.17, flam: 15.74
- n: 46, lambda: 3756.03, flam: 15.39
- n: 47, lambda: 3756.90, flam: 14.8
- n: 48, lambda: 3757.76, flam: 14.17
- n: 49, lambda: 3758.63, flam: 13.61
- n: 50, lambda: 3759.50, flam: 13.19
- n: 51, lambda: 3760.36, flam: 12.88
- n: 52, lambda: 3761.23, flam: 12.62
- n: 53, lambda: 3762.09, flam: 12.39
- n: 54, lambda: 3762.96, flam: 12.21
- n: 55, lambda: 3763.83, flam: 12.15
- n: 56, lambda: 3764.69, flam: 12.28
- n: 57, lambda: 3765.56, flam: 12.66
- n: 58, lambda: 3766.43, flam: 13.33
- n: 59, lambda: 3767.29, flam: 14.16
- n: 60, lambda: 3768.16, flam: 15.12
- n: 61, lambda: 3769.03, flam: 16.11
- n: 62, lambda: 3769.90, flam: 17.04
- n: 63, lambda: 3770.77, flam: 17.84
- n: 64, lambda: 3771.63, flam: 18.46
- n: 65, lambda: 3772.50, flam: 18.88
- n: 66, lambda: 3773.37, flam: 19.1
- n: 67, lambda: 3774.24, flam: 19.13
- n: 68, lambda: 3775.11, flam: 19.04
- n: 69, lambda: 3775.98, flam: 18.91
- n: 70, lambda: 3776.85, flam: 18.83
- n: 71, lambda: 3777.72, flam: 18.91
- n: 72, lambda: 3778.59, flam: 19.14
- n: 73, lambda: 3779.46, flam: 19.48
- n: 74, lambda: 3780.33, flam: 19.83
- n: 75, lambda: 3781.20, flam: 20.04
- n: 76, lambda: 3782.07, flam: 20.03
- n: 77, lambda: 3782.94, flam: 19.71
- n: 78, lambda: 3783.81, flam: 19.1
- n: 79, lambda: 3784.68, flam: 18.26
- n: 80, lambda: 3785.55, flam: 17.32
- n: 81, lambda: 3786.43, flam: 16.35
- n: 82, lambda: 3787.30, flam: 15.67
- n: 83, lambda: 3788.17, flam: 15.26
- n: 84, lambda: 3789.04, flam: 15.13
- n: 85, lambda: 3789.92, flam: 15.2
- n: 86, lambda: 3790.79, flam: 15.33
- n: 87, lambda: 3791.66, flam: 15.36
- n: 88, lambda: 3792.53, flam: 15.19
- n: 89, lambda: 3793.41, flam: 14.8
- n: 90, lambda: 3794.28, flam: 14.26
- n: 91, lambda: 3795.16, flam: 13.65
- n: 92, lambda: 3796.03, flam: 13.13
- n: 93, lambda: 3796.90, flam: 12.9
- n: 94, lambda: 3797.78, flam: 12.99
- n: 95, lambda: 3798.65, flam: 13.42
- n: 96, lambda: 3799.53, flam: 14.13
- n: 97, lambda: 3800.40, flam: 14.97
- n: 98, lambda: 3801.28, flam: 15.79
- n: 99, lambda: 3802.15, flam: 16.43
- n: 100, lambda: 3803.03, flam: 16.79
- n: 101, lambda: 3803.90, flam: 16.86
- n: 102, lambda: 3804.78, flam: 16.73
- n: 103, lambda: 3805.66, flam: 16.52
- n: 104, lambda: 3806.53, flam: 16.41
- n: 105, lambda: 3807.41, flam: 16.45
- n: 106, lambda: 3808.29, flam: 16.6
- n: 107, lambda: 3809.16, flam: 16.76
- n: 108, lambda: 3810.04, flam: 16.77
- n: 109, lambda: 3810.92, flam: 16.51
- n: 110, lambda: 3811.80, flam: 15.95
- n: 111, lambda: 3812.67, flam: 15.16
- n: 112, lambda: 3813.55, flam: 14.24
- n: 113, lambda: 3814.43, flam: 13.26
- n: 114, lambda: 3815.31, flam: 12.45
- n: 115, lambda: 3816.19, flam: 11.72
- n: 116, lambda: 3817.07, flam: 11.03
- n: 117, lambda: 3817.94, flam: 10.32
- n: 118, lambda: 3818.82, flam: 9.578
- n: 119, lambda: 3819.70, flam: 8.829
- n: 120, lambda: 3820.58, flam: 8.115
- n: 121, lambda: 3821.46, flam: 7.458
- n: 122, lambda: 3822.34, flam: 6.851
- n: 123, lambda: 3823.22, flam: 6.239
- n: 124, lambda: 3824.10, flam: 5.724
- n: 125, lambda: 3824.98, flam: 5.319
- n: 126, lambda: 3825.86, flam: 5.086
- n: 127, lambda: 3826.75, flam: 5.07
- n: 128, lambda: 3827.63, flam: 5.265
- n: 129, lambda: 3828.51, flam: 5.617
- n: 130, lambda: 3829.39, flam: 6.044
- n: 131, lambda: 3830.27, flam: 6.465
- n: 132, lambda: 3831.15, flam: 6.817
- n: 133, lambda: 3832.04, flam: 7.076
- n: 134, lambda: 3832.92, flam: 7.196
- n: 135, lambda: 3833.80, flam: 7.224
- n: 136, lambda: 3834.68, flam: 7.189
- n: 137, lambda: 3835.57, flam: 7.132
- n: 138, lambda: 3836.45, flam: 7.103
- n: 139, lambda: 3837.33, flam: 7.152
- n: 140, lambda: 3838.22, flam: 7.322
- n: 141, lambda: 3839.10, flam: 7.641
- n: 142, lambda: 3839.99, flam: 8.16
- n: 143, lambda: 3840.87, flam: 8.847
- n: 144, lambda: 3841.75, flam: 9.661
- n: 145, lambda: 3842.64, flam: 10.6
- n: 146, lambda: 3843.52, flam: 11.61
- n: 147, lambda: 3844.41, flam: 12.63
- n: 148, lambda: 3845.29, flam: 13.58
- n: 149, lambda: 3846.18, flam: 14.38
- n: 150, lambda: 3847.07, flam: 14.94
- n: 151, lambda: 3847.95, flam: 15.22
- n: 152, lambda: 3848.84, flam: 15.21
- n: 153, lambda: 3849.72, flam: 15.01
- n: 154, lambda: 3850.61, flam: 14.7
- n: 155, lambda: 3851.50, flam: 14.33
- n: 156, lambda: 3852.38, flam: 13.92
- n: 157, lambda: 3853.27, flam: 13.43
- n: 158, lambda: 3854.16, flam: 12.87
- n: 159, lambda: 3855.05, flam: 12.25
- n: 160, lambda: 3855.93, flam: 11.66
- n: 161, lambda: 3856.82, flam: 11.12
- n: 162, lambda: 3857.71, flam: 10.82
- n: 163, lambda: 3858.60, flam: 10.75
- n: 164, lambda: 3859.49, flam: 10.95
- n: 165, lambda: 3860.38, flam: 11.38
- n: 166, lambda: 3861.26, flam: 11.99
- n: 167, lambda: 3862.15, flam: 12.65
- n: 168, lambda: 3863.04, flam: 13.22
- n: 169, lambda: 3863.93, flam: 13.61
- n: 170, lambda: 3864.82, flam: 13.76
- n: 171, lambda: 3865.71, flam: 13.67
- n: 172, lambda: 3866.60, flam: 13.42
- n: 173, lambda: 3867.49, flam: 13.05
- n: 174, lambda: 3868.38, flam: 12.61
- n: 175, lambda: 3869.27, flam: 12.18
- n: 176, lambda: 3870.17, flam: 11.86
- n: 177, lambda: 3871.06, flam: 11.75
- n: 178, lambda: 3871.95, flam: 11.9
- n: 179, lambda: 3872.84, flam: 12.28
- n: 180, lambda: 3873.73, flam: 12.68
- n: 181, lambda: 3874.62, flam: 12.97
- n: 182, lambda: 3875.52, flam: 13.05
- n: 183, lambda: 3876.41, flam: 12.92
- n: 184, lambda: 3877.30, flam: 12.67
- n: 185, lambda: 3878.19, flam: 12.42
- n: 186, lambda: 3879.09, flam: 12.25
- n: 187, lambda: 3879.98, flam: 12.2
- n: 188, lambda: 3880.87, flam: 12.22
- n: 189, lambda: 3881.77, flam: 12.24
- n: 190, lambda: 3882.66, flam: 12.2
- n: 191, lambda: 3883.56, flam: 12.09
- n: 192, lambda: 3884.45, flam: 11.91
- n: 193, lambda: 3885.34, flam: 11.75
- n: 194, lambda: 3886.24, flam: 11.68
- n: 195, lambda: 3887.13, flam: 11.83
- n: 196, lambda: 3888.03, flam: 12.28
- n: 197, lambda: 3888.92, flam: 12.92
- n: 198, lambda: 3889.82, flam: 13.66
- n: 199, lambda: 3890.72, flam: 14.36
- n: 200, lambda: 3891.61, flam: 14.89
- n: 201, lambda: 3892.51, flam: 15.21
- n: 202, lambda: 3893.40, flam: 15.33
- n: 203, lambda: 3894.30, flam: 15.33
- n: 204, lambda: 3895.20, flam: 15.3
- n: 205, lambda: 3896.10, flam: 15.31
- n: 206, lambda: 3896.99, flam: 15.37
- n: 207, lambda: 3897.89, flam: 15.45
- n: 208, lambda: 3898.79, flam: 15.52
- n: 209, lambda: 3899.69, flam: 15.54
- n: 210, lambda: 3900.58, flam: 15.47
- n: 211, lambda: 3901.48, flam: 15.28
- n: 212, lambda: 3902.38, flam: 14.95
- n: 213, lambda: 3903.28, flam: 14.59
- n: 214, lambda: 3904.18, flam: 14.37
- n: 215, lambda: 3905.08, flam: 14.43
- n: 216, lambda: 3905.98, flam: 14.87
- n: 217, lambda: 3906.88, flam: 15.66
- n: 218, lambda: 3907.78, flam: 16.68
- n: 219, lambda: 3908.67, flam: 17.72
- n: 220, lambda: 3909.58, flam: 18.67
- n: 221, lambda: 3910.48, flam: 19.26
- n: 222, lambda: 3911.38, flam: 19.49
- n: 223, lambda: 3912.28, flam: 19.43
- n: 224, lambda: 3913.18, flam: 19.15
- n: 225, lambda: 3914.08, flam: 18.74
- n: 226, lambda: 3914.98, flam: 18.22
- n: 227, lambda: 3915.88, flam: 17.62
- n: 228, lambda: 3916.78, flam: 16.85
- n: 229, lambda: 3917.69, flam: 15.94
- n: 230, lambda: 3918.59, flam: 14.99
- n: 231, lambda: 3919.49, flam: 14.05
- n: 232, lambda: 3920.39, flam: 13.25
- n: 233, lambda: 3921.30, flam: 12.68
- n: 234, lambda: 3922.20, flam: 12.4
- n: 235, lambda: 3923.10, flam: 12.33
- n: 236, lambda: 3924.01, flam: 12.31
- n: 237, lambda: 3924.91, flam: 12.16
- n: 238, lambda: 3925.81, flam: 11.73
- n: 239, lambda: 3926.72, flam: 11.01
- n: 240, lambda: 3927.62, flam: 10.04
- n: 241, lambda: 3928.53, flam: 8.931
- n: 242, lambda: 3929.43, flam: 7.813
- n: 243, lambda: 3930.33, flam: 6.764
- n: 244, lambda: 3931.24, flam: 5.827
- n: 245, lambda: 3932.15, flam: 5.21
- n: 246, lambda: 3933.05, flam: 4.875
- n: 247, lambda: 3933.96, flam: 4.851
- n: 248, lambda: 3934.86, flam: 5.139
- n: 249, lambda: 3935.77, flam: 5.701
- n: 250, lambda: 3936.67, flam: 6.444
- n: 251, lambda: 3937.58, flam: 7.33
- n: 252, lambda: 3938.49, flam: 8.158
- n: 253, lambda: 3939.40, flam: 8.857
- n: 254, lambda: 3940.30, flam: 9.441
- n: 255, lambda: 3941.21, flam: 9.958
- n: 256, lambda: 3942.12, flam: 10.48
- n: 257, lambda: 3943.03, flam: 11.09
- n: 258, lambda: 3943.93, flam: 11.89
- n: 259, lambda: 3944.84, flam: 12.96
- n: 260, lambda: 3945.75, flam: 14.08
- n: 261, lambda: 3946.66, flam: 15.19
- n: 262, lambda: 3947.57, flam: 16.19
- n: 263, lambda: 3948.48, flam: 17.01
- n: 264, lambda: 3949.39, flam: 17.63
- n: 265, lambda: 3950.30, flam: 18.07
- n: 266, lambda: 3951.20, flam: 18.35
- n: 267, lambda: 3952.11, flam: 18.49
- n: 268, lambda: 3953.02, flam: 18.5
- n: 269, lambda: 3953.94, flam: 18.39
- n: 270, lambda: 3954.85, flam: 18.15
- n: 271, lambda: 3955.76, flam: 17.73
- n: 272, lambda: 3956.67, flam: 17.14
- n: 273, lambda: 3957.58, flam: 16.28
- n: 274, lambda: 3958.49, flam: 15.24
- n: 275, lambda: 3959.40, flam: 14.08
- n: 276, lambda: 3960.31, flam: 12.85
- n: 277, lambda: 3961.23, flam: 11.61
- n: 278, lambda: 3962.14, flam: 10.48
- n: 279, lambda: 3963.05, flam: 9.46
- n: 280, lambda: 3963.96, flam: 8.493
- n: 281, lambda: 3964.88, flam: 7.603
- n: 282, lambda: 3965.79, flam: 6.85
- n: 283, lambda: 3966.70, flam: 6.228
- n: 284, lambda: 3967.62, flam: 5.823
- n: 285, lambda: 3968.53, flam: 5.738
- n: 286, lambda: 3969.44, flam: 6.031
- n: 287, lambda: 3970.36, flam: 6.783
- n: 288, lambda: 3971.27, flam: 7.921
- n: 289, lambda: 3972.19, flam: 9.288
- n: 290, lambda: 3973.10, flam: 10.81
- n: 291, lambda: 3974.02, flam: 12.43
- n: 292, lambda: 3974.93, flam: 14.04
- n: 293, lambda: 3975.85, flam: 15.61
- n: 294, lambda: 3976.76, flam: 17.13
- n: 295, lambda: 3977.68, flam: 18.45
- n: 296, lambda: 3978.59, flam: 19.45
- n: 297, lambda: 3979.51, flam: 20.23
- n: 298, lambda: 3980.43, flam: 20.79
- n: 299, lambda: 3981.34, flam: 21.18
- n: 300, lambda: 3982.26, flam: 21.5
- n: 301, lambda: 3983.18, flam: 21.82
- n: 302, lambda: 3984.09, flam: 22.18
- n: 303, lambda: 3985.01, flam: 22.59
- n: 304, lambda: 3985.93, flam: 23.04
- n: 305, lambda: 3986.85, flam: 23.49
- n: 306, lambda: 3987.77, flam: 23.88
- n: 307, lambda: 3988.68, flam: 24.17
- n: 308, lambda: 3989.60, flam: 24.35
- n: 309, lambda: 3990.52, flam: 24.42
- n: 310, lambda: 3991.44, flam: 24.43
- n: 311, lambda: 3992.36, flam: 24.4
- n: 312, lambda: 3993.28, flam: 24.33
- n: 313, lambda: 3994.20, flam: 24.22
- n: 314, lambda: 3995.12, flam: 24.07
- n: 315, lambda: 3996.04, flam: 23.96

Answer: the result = 4.1 angstroms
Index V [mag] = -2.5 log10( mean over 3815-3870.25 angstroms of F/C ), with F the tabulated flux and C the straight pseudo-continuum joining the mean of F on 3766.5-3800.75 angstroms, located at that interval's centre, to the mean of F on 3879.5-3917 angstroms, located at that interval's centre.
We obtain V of 0.47 mag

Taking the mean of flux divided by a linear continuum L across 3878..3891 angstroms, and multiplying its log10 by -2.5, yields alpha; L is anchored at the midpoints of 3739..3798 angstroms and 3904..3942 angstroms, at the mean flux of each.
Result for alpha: 0.044 mag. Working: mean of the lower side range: 14.6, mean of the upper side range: 12.3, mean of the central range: 12.4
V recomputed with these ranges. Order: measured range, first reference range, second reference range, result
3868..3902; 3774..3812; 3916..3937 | -0.10 mag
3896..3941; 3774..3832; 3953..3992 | 0.17 mag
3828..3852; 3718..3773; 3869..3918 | 0.34 mag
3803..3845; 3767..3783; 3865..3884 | 0.46 mag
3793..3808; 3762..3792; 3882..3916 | 0.10 mag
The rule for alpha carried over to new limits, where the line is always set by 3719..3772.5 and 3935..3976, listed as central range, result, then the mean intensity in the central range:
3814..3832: 0.44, 7.84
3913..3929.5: -0.16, 13.7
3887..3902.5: -0.24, 14.7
